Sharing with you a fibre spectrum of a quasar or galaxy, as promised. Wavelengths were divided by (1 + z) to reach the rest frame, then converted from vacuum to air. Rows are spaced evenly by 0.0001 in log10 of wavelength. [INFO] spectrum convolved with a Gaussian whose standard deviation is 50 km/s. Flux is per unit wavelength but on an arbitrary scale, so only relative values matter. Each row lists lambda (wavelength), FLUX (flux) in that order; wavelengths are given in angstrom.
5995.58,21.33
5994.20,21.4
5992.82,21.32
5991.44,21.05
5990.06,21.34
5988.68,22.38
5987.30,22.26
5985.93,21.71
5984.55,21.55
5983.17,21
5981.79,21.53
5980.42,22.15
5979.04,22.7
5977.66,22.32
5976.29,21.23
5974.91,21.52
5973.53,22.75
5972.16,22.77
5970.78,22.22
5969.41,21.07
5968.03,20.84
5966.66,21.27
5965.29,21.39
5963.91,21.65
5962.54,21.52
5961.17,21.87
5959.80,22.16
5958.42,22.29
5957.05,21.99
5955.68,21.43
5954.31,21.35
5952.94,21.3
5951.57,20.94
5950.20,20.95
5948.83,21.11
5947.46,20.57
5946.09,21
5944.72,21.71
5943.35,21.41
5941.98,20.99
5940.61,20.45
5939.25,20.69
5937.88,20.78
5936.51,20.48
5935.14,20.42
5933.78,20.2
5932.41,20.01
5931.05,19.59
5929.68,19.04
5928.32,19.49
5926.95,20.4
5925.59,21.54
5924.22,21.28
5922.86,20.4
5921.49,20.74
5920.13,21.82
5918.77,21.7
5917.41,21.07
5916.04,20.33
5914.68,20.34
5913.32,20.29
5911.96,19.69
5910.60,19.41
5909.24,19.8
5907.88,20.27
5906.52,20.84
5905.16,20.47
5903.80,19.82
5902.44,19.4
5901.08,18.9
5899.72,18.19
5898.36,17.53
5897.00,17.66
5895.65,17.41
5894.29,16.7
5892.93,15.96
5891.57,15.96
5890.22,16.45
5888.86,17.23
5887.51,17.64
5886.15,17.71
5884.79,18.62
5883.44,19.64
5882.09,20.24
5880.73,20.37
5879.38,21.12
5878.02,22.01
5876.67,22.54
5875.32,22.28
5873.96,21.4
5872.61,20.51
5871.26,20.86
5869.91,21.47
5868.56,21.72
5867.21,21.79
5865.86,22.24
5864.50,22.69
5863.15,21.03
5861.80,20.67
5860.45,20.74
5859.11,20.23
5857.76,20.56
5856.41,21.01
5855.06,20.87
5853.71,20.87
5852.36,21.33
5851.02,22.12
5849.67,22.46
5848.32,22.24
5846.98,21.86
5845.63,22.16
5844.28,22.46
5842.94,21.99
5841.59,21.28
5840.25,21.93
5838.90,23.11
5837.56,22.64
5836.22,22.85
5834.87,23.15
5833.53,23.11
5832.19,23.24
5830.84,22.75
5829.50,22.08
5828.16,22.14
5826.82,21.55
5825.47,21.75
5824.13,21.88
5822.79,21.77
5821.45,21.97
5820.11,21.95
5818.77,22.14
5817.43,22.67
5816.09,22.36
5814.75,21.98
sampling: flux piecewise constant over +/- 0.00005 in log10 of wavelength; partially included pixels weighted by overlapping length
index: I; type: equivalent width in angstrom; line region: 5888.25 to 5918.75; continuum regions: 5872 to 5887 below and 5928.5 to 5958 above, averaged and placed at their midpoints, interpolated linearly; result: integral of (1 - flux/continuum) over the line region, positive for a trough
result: 2.6 angstrom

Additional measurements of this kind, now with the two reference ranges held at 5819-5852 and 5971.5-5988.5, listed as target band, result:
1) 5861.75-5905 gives 5.0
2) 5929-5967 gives 1.8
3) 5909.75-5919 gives 0.7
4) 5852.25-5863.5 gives 0.7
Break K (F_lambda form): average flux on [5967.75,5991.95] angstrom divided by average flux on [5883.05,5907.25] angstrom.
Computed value 1.21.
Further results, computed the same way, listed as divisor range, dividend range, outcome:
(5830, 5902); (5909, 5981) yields 1.02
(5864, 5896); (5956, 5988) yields 1.10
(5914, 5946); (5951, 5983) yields 1.05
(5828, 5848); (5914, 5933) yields 0.92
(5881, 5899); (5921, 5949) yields 1.16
